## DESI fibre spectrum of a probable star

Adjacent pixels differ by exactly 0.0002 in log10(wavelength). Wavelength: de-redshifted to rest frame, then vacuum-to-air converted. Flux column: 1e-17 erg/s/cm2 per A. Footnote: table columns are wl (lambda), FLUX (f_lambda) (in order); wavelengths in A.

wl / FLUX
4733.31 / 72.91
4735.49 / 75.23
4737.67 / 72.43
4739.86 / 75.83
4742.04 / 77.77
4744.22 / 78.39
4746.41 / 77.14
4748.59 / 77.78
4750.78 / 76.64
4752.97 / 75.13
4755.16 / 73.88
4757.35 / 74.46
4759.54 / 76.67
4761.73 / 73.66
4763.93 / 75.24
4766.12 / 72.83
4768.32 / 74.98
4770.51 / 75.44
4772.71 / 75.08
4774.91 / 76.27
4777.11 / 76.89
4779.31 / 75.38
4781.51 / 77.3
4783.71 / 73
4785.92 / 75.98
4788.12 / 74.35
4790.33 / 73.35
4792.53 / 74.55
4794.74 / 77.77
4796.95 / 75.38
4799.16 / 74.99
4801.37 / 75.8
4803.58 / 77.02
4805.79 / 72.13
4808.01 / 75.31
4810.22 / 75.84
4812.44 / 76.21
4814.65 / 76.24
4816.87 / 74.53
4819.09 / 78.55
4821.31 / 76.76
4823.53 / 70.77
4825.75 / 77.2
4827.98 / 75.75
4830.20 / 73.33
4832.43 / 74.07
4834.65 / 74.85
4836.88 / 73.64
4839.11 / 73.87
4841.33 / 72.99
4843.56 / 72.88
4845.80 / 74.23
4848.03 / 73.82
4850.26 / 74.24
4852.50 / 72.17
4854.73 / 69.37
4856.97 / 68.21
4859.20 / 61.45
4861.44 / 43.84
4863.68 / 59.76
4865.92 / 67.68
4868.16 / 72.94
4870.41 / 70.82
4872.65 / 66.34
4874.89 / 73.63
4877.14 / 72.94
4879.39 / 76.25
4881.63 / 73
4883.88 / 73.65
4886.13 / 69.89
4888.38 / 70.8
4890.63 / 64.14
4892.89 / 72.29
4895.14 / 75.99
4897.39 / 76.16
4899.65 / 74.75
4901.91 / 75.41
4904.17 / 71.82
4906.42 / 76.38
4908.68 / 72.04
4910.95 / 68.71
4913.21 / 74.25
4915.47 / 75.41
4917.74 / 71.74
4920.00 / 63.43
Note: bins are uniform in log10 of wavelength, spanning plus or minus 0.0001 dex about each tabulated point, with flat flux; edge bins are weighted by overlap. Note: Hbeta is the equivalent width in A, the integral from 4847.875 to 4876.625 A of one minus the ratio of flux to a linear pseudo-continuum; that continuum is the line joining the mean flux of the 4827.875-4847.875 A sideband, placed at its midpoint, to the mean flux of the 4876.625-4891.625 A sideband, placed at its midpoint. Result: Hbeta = 2.2 A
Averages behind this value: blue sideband 73.9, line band 67.2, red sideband 71.6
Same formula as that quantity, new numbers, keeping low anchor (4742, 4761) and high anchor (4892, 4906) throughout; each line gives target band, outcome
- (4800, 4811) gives 0.1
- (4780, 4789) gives 0.1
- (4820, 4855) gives 0.7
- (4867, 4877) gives 0.5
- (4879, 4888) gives 0.2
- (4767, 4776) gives 0.1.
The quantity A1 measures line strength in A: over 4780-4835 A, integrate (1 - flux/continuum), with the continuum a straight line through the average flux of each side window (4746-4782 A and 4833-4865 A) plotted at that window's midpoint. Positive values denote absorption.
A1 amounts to -2.3 A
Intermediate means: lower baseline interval 75.5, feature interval 75.2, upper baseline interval 69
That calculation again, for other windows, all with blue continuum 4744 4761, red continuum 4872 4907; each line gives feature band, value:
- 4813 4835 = -0.26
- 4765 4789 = 0.08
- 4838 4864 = 1.90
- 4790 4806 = -0.08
